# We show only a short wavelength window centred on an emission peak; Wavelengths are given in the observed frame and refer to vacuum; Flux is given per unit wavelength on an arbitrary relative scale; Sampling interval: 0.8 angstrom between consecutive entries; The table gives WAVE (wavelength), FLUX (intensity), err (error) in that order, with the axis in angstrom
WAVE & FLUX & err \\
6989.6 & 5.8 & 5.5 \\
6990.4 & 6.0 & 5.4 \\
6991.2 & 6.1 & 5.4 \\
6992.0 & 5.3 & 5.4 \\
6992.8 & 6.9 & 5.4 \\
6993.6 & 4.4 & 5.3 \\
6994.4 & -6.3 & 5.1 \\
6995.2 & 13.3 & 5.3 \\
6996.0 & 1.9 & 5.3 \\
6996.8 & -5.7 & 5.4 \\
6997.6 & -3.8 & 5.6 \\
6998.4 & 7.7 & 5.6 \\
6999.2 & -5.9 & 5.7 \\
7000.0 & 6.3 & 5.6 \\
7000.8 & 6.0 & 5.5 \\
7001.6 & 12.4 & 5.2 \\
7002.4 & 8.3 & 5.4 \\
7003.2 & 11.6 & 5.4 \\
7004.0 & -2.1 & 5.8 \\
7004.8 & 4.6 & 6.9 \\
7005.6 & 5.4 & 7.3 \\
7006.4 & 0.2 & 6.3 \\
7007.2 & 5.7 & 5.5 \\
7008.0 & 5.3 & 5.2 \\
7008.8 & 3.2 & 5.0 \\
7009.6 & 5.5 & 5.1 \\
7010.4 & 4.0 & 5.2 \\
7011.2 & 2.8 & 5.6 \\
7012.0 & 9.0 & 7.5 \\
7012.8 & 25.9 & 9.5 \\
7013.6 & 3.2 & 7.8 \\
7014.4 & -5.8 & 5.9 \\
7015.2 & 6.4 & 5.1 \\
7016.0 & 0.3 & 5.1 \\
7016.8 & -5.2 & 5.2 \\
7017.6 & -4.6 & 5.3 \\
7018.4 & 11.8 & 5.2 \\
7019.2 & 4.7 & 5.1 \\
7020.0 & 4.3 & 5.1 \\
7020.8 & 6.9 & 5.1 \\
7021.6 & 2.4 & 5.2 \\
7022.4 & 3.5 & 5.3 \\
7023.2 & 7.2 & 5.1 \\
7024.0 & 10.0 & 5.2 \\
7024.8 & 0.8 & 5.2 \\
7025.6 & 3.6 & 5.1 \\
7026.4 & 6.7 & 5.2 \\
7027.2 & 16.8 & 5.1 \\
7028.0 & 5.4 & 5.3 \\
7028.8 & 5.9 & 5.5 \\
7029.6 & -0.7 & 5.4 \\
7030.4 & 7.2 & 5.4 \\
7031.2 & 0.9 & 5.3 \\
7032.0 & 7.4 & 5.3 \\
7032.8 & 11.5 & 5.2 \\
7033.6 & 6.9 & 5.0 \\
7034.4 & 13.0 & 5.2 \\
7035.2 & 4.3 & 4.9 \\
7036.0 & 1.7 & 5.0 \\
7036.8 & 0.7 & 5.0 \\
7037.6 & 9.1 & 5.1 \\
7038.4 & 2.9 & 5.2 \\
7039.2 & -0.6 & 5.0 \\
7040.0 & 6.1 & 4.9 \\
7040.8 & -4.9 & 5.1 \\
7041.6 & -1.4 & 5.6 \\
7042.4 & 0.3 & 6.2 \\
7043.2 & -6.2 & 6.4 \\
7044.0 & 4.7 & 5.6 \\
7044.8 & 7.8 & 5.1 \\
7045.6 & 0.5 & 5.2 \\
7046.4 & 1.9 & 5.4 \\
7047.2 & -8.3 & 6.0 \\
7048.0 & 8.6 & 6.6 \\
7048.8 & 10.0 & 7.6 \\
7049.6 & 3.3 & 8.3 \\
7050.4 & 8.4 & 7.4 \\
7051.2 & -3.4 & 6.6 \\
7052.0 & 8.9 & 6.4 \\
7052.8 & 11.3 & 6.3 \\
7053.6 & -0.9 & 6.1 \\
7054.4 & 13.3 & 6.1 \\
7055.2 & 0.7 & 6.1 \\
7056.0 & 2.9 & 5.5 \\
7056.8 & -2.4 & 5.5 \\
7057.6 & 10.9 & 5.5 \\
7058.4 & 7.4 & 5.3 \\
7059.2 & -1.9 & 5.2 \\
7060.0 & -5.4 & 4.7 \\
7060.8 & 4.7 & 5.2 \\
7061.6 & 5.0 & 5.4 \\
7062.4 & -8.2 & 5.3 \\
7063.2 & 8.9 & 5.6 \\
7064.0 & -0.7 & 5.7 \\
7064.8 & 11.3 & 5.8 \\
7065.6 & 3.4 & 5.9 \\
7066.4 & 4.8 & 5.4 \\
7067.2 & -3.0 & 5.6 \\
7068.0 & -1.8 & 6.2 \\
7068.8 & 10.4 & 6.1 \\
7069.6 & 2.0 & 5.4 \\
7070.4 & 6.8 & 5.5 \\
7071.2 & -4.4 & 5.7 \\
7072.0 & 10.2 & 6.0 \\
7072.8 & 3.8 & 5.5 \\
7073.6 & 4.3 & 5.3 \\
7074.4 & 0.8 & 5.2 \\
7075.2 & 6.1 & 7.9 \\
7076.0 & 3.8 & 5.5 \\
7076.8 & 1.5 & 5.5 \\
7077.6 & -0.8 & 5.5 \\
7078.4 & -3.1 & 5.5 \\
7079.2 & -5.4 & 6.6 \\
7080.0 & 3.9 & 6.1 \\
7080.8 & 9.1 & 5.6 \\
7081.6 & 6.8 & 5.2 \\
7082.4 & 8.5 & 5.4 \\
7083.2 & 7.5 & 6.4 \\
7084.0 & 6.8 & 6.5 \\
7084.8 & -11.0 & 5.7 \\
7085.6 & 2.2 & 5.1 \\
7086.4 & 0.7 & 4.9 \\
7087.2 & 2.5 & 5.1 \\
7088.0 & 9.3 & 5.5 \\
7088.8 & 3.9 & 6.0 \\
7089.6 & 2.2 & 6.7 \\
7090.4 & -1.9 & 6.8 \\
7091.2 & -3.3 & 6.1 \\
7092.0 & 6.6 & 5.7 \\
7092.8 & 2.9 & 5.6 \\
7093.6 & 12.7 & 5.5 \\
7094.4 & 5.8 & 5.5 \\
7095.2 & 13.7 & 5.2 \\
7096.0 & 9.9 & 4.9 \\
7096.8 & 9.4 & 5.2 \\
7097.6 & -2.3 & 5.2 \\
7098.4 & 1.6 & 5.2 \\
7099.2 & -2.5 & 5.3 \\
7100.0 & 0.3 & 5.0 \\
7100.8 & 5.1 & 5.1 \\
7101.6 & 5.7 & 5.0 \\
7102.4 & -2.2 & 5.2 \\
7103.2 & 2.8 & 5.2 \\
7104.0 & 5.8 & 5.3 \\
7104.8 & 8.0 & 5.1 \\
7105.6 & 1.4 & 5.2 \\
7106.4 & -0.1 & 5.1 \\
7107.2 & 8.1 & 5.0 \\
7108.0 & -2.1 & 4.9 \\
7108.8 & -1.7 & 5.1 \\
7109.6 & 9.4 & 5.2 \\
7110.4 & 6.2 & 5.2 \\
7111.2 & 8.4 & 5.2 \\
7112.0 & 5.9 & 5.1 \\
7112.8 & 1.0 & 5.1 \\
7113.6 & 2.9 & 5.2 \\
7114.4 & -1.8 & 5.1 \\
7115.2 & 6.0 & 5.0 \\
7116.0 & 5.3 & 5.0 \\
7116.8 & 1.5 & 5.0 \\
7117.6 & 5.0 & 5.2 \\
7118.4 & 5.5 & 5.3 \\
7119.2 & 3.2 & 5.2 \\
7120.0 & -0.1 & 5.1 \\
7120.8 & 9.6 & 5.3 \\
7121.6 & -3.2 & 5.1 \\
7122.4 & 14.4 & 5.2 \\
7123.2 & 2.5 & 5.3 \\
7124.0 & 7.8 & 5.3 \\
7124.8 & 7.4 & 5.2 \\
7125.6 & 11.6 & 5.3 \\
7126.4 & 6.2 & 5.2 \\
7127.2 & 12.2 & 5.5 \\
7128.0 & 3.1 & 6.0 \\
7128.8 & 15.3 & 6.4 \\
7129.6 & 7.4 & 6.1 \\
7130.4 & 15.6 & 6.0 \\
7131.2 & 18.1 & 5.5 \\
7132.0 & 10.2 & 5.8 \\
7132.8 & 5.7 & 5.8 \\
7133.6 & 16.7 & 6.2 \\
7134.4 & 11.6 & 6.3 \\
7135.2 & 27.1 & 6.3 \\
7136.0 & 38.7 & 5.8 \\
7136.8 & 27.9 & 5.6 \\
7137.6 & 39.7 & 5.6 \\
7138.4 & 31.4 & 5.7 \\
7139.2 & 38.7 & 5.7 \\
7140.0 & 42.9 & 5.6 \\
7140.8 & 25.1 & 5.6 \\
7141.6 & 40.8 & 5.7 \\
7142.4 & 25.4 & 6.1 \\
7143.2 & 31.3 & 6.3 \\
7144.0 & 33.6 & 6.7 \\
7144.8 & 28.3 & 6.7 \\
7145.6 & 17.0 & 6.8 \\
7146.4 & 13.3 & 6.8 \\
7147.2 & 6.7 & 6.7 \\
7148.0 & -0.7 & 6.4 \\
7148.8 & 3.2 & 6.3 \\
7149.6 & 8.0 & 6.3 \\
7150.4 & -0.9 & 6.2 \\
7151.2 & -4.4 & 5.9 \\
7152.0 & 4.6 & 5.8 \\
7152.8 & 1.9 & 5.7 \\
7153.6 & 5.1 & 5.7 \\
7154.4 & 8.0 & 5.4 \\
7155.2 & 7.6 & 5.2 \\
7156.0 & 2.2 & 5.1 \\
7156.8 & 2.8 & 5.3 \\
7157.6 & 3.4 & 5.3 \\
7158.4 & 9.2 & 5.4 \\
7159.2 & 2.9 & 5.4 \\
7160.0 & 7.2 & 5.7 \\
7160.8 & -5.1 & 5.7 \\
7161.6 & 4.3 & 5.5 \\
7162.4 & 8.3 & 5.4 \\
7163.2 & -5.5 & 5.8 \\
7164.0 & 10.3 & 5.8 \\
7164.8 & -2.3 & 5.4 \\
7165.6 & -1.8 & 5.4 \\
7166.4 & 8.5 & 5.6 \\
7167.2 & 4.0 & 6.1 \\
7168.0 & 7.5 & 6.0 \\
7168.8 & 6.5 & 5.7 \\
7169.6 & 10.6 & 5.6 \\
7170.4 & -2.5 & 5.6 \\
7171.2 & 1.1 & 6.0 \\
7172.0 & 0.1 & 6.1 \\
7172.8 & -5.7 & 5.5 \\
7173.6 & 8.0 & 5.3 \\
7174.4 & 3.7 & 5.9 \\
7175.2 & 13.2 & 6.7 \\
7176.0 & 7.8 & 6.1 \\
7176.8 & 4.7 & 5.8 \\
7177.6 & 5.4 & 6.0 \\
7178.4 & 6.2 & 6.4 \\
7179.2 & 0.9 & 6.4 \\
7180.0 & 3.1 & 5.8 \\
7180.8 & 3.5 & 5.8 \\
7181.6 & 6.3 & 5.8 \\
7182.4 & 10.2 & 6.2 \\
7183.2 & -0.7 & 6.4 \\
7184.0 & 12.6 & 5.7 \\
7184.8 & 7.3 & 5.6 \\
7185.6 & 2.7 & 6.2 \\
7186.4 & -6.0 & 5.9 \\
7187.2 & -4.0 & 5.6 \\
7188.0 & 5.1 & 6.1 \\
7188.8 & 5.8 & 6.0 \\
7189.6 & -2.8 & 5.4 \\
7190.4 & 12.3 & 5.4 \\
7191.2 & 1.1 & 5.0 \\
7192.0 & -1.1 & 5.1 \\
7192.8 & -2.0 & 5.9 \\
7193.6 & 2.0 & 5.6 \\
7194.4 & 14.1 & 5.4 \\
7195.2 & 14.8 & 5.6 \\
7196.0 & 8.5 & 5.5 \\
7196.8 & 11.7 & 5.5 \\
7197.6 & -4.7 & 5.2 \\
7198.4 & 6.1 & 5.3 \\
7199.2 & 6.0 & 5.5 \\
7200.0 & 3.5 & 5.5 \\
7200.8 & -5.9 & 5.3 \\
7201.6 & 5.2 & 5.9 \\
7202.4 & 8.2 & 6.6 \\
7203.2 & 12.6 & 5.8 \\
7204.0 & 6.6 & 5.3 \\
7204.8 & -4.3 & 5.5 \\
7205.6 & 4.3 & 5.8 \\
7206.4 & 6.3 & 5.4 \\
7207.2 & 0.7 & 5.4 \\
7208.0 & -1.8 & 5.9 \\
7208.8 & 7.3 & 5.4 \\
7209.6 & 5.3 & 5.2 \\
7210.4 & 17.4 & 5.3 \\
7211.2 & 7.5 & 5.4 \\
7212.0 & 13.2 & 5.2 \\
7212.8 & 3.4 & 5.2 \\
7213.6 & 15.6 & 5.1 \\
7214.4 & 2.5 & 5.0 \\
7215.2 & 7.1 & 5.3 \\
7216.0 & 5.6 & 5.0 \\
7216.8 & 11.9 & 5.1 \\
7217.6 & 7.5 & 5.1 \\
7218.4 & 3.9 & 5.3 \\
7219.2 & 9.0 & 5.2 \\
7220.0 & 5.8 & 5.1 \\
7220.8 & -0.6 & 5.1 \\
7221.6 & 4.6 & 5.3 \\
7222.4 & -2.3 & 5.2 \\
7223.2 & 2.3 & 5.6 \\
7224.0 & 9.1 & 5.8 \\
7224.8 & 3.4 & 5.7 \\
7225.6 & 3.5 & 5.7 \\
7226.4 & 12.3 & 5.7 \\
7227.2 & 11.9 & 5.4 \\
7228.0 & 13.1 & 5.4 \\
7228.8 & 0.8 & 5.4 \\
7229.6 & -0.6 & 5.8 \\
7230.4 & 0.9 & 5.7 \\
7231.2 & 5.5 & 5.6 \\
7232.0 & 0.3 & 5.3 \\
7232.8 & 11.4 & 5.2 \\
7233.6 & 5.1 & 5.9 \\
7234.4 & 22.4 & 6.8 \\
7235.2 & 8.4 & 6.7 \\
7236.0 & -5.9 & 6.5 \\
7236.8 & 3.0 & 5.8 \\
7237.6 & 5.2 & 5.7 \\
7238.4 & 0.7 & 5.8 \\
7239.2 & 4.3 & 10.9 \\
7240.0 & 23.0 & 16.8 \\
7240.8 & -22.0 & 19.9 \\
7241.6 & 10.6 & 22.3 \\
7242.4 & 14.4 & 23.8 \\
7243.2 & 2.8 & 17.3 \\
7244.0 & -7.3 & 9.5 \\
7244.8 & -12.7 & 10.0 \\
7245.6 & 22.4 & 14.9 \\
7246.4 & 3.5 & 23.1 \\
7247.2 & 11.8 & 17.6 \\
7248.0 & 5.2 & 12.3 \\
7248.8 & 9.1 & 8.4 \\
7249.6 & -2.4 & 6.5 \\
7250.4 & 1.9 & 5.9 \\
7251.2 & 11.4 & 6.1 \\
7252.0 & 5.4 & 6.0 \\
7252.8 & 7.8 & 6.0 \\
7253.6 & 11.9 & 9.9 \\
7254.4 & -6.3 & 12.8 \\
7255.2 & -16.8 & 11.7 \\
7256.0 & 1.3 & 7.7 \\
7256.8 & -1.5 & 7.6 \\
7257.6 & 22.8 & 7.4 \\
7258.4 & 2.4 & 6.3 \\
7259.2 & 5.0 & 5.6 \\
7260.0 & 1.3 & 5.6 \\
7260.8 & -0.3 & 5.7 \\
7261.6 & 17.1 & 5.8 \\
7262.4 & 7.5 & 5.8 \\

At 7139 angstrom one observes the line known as [O II] 3727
